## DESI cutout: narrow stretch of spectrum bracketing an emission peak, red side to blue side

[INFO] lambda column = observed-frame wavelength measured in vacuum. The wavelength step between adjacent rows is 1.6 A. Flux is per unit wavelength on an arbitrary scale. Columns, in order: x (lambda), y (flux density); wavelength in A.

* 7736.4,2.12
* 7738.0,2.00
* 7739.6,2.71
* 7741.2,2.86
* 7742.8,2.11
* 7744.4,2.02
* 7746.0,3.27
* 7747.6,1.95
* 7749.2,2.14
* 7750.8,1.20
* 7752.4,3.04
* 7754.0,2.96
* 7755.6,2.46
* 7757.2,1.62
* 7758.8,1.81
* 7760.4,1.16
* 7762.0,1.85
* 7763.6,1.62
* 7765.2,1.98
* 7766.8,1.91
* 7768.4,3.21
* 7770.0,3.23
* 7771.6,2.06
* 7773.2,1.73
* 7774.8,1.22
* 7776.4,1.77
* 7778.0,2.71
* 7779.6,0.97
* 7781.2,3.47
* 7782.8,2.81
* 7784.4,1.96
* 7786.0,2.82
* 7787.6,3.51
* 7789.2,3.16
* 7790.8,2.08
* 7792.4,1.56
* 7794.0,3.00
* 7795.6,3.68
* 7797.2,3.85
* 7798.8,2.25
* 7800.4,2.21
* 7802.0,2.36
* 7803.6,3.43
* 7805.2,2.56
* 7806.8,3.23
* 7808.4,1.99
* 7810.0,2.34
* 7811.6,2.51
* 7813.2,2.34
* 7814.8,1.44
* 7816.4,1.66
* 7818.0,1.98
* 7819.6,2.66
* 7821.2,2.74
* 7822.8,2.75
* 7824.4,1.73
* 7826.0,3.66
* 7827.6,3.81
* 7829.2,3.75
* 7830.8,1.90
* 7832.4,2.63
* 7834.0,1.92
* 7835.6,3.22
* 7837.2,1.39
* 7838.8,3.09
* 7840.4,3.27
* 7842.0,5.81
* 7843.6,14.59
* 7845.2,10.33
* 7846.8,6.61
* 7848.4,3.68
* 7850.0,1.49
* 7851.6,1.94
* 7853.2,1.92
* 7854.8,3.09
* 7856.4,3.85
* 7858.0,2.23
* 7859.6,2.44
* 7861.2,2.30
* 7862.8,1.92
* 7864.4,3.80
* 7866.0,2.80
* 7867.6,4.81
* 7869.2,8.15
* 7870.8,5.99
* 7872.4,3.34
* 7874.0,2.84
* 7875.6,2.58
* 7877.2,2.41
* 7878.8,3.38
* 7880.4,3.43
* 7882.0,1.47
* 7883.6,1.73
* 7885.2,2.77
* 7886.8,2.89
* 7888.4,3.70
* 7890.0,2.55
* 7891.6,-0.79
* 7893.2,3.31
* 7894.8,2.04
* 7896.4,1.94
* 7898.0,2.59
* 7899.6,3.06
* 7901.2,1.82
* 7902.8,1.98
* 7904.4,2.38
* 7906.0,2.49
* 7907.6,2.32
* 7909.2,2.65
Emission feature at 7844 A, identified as H-alpha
